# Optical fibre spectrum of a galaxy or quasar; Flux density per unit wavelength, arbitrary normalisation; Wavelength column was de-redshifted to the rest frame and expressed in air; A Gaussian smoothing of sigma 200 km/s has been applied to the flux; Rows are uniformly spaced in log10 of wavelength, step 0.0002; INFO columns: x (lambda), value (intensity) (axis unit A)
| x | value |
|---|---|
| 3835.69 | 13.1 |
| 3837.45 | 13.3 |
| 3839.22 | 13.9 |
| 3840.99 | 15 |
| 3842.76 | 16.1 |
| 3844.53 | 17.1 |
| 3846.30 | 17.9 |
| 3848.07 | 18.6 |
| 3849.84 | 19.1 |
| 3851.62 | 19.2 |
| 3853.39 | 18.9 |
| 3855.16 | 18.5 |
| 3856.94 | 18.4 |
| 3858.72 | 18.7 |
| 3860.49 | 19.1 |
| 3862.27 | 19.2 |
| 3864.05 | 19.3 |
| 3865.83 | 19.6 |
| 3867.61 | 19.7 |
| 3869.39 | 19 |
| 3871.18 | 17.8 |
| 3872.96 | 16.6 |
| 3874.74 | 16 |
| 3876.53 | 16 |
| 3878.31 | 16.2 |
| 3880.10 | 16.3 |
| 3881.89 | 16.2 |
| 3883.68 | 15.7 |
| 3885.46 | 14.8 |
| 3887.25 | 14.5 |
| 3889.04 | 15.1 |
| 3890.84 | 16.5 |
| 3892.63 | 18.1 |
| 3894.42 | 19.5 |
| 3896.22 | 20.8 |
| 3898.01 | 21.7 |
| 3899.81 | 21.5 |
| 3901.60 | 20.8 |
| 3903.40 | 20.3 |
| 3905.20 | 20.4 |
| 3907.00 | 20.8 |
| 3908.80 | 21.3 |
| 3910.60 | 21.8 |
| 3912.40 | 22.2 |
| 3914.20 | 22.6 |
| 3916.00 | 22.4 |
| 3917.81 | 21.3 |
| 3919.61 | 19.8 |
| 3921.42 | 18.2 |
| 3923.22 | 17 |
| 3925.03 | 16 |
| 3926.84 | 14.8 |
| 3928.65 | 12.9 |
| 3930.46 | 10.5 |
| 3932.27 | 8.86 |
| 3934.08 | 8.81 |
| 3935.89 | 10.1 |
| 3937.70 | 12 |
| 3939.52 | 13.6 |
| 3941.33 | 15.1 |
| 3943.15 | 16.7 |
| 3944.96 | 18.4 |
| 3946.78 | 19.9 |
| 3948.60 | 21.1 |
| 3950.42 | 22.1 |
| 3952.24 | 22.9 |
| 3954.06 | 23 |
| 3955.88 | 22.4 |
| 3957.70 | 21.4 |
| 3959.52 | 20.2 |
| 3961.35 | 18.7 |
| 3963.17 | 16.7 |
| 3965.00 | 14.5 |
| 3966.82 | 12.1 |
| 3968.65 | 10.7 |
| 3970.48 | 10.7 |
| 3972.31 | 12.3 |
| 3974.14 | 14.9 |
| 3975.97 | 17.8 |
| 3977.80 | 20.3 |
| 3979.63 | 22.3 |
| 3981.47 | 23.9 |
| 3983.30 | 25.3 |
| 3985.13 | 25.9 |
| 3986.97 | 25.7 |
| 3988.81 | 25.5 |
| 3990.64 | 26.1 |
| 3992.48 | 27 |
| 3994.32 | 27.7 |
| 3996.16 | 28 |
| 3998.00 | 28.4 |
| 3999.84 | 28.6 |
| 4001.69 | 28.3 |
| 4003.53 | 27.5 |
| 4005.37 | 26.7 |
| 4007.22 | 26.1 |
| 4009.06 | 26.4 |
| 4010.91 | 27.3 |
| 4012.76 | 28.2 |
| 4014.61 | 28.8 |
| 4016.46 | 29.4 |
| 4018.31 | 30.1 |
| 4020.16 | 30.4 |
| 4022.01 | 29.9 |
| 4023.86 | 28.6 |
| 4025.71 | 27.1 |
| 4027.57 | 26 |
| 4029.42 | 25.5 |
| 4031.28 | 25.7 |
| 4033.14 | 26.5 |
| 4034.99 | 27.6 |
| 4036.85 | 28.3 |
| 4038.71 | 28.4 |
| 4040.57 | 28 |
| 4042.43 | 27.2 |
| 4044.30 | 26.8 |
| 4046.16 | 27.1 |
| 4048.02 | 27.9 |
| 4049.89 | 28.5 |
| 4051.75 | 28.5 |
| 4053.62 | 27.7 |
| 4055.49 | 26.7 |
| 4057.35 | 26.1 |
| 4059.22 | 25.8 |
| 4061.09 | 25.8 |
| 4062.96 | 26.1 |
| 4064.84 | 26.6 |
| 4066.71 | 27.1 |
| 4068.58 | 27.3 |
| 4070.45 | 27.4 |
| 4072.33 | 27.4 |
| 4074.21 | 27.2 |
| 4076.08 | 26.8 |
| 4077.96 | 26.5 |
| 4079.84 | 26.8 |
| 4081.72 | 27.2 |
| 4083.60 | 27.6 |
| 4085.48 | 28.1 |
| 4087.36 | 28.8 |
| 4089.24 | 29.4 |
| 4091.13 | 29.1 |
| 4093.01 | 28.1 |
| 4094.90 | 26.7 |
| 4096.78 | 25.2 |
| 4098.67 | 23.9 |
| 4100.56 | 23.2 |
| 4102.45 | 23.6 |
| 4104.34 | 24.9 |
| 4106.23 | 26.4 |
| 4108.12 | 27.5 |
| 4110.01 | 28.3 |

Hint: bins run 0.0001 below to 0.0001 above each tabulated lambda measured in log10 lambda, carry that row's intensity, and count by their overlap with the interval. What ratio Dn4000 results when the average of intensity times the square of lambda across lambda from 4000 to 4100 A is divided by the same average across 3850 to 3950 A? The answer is 1.7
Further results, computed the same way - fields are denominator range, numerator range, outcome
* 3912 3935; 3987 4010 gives 1.72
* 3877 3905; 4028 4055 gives 1.65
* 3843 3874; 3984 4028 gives 1.61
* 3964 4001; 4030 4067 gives 1.30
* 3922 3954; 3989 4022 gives 1.85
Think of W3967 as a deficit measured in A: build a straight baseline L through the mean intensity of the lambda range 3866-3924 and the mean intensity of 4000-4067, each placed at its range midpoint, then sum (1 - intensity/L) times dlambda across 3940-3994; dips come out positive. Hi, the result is 8.17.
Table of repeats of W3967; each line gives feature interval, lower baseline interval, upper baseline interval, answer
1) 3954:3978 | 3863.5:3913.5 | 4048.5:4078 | 6.2 A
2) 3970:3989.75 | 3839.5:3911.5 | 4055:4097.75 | 2.0 A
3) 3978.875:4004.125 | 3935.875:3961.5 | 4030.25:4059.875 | -4.3 A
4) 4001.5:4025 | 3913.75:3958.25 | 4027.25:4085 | -4.7 A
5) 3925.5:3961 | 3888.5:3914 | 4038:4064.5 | 9.0 A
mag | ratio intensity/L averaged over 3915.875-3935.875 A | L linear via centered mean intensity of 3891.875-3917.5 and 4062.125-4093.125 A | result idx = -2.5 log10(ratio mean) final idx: 0.40 mag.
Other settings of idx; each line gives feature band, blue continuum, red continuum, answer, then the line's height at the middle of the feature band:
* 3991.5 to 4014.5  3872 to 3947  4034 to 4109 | -0.204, 22.8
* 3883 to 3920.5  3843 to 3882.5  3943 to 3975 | -0.100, 17.9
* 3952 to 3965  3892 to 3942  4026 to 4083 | 0.011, 20.5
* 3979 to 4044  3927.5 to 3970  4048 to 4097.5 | -0.247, 21.8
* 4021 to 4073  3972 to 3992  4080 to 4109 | -0.102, 24.8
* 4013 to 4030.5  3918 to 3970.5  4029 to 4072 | -0.176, 24.2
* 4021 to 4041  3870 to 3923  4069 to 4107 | -0.129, 24.4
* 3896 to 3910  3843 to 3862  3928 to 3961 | -0.195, 17.5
